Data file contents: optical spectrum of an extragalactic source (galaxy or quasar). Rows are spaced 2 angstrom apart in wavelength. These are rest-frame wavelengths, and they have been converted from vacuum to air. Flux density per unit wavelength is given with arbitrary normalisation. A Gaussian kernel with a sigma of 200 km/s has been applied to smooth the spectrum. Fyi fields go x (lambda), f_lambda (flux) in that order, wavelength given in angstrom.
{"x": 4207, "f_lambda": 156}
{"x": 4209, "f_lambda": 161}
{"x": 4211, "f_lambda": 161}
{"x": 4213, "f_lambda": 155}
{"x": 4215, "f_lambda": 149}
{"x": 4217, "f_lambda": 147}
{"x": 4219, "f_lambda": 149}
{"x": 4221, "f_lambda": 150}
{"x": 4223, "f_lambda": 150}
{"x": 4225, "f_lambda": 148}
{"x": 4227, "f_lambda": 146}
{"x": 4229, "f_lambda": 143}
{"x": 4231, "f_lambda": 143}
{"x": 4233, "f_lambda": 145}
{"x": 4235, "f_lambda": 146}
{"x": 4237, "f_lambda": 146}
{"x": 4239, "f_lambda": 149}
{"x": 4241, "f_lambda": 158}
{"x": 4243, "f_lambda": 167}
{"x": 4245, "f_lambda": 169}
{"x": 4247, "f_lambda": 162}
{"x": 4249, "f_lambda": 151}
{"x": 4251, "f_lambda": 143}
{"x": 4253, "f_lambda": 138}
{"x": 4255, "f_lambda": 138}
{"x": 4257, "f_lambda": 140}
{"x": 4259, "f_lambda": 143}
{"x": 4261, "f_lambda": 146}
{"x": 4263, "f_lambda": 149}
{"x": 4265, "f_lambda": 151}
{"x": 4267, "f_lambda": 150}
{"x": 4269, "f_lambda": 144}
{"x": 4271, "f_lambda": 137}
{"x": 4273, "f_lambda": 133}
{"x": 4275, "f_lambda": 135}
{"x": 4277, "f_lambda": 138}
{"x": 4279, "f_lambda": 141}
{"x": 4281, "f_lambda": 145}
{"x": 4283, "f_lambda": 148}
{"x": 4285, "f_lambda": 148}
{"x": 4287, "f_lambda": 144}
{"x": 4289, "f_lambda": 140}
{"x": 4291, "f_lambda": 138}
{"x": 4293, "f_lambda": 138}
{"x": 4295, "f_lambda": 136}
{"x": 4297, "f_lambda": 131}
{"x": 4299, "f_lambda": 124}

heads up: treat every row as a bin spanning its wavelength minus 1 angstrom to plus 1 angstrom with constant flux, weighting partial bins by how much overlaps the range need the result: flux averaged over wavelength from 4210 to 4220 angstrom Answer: 152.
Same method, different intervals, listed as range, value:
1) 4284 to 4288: 146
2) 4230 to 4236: 145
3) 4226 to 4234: 144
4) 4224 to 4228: 147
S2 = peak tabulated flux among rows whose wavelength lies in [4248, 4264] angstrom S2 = 151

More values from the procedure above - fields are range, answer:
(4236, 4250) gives 169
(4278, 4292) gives 148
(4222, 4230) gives 150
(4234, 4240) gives 149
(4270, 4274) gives 137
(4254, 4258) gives 140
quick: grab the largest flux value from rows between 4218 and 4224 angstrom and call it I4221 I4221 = 150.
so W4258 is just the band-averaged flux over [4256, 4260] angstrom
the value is 142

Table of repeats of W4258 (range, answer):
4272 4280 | 137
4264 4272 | 146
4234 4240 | 147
